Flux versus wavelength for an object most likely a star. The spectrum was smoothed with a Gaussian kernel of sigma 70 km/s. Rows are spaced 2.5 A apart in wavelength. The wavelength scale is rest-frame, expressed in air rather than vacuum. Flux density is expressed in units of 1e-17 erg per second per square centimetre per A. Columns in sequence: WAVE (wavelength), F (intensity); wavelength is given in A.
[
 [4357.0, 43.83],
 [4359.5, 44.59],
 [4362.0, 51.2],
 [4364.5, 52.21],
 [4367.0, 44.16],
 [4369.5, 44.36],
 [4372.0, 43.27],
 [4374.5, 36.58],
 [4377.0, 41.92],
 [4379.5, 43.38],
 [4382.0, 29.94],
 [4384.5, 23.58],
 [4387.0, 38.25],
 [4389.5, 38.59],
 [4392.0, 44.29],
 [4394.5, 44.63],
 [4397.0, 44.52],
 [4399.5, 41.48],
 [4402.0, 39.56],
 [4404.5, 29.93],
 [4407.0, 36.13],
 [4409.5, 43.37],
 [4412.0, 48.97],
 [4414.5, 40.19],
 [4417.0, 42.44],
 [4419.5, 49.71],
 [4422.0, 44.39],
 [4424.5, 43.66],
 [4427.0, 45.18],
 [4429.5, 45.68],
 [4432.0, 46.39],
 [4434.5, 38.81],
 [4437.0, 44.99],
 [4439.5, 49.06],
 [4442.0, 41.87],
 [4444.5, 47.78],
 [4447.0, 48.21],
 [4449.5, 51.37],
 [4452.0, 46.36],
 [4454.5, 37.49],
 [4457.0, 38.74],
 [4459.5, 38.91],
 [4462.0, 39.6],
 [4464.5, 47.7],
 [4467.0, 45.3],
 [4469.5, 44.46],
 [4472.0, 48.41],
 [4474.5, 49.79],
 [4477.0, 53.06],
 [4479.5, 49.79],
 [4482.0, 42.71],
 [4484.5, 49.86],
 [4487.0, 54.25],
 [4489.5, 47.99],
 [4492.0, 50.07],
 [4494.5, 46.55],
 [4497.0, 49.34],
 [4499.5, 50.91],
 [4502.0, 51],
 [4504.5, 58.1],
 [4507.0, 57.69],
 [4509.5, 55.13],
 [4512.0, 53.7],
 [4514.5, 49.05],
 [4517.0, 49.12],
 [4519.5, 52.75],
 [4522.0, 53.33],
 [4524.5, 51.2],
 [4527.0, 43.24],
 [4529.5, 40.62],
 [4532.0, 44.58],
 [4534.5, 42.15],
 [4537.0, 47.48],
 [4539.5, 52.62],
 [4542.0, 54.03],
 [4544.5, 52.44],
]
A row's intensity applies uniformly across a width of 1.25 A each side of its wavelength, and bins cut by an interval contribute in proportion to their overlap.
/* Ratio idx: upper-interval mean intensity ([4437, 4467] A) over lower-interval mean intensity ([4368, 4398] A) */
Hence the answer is 1.12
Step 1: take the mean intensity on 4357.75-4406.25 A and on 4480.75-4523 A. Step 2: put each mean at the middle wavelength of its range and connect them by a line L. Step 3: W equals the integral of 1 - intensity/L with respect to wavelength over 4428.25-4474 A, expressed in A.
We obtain 2.2 A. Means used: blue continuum 40.8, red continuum 51.3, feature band 44.6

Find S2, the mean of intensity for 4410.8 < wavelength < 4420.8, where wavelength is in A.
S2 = 45.3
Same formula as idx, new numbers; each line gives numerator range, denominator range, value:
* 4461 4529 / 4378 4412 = 1.28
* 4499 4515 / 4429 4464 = 1.23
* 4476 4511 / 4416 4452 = 1.12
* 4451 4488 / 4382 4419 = 1.15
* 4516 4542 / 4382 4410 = 1.26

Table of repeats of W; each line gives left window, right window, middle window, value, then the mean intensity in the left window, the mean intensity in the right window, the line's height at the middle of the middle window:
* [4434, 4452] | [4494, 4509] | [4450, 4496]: 3.1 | 46.3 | 52.7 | 49.6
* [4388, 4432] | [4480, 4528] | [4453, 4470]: 2.0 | 42.6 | 50.9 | 47.1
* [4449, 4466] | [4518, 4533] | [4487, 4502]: -1.4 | 42.5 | 47.7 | 45.3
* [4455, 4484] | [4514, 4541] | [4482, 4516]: -3.6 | 45.2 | 47.9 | 46.6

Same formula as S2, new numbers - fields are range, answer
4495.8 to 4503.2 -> 50.4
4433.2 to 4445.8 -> 44.5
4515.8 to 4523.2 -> 51.7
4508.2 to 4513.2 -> 54.5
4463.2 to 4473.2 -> 46.4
